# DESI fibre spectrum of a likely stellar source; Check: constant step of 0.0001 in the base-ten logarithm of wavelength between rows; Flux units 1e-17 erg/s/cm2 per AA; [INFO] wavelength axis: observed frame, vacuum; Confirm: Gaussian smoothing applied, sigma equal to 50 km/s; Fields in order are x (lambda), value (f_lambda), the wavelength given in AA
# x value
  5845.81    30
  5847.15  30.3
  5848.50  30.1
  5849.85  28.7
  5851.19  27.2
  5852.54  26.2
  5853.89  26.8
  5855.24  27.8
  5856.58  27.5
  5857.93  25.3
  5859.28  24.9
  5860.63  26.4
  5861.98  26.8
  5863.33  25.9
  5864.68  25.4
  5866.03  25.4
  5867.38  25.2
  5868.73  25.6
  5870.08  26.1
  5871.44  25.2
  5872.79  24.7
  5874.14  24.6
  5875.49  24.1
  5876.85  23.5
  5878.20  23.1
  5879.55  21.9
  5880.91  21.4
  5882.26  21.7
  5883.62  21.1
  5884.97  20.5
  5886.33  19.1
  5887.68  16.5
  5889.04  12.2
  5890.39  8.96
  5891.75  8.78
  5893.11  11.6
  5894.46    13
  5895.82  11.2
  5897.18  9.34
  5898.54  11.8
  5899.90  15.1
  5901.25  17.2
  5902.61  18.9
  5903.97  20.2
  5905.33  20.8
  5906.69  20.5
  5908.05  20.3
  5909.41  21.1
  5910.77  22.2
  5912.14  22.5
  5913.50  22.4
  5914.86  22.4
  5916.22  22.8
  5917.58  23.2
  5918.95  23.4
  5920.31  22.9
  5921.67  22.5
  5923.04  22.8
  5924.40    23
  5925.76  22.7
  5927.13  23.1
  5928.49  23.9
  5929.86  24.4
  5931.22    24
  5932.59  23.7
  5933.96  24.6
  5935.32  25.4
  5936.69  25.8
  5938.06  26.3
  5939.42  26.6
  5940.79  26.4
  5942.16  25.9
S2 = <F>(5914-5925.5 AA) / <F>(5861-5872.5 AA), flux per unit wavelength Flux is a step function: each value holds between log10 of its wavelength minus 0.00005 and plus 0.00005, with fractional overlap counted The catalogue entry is 0.89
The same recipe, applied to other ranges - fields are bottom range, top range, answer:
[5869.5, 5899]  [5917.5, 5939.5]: 1.32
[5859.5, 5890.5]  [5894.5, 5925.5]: 0.87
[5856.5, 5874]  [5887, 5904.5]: 0.52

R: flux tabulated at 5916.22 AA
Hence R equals 22.8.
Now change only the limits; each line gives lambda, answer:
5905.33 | 20.8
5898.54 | 11.8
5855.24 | 27.8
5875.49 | 24.1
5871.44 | 25.2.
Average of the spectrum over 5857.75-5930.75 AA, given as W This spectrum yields 20.9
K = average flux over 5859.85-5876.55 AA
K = 25.4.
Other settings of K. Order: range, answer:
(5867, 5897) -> 19.3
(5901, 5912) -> 20.4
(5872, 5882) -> 23.3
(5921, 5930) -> 23.1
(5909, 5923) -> 22.6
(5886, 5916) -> 16.7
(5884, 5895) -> 14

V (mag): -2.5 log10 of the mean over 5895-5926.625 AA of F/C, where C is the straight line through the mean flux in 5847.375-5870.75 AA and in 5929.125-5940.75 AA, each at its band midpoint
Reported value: 0.27 mag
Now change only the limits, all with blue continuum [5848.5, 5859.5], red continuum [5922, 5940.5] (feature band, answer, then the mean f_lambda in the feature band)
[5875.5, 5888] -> 0.22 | 21.3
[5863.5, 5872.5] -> 0.05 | 25.5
